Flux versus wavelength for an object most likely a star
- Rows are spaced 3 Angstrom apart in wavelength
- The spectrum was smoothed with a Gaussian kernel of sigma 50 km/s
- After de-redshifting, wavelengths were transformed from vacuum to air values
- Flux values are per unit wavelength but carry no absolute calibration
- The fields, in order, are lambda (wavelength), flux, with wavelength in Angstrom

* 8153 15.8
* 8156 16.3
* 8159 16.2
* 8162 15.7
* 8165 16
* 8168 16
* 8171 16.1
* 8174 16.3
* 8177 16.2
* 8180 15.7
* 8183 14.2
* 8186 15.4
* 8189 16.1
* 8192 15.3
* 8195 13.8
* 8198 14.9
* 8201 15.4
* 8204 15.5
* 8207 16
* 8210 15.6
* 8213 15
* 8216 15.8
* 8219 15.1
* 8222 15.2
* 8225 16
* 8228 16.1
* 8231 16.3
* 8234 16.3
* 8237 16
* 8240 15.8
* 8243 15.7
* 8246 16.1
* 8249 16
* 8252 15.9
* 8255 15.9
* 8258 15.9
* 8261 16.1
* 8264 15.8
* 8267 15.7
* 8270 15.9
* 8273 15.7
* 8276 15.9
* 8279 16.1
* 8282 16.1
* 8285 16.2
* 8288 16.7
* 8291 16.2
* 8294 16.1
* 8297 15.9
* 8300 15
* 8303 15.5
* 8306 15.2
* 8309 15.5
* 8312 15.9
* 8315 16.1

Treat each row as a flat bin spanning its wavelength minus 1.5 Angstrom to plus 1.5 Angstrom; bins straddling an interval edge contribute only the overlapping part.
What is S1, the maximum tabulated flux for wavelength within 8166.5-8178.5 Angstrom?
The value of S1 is 16.3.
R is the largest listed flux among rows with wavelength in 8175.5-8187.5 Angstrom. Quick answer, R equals 16.2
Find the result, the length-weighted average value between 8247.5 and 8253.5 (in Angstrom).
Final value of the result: 16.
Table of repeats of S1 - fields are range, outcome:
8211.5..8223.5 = 15.8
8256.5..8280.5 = 16.1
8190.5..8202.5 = 15.4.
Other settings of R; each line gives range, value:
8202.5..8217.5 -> 16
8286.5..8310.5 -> 16.7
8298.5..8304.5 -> 15.5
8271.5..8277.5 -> 15.9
